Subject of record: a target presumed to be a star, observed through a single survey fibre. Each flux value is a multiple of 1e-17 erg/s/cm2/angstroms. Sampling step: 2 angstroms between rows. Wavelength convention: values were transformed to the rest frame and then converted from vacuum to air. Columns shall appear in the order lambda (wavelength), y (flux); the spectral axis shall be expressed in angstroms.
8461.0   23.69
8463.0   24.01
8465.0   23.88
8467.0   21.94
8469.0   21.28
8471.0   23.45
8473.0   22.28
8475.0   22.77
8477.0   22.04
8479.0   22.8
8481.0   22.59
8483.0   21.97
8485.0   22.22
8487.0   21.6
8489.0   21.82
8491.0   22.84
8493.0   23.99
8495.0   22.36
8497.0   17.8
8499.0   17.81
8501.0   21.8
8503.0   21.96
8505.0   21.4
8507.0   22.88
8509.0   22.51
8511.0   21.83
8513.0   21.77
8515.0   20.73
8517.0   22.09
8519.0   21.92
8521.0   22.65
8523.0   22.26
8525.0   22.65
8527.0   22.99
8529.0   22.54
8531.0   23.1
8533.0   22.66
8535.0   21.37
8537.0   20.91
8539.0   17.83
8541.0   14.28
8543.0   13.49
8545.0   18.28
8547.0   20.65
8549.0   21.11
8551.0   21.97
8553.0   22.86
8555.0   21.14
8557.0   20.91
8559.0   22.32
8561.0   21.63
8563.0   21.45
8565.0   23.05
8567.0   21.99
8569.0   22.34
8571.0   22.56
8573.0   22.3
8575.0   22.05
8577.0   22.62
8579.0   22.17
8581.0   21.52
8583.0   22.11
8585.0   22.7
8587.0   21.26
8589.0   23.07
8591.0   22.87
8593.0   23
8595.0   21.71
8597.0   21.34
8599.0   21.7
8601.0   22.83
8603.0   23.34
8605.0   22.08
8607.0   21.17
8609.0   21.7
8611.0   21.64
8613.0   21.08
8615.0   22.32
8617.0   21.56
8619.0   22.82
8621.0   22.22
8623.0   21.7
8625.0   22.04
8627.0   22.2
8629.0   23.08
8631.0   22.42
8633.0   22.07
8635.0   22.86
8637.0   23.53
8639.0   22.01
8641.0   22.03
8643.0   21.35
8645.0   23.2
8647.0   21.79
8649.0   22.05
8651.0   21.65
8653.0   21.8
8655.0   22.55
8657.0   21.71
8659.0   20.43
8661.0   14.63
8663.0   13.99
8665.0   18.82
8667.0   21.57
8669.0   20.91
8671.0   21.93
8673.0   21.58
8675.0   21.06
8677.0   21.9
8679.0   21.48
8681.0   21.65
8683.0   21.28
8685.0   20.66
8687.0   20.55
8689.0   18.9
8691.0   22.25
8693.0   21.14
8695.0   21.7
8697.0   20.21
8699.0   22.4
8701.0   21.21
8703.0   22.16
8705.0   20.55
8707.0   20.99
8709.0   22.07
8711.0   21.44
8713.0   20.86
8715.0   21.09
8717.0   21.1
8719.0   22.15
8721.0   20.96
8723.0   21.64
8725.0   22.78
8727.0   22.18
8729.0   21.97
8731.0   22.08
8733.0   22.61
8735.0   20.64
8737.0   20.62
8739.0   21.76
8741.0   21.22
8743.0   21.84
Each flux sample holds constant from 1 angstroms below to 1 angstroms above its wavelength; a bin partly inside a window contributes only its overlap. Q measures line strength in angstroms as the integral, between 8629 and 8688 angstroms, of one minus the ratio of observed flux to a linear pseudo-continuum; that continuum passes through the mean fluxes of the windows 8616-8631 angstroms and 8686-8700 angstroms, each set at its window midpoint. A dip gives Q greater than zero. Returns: 1.2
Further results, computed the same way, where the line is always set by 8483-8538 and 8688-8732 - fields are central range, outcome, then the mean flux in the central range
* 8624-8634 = -0.34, 22.4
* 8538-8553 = 2.24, 18.5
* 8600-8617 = -0.26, 22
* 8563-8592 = -0.76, 22.3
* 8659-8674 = 1.66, 19.2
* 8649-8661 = 0.27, 21.1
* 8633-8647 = -0.53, 22.4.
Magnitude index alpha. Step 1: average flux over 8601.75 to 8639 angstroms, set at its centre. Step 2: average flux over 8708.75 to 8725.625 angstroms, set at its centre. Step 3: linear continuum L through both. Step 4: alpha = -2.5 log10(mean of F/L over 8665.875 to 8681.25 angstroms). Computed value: 0.02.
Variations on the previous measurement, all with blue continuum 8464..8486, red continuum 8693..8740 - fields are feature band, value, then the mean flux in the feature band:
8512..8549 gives 0.08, 20.7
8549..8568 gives 0.01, 21.9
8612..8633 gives -0.01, 22.1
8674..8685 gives 0.01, 21.4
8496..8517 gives 0.06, 21.1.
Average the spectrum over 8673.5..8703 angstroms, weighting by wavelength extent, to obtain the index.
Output 21.2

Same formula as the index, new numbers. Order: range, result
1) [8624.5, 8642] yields 22.5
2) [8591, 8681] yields 21.6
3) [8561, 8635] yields 22.2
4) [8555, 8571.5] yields 22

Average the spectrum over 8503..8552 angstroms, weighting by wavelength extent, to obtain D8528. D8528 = 21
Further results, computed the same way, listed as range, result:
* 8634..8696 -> 21.1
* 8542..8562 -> 20.4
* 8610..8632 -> 22.1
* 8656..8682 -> 20.1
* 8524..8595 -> 21.4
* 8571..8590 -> 22.2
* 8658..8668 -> 17.9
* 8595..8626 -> 22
